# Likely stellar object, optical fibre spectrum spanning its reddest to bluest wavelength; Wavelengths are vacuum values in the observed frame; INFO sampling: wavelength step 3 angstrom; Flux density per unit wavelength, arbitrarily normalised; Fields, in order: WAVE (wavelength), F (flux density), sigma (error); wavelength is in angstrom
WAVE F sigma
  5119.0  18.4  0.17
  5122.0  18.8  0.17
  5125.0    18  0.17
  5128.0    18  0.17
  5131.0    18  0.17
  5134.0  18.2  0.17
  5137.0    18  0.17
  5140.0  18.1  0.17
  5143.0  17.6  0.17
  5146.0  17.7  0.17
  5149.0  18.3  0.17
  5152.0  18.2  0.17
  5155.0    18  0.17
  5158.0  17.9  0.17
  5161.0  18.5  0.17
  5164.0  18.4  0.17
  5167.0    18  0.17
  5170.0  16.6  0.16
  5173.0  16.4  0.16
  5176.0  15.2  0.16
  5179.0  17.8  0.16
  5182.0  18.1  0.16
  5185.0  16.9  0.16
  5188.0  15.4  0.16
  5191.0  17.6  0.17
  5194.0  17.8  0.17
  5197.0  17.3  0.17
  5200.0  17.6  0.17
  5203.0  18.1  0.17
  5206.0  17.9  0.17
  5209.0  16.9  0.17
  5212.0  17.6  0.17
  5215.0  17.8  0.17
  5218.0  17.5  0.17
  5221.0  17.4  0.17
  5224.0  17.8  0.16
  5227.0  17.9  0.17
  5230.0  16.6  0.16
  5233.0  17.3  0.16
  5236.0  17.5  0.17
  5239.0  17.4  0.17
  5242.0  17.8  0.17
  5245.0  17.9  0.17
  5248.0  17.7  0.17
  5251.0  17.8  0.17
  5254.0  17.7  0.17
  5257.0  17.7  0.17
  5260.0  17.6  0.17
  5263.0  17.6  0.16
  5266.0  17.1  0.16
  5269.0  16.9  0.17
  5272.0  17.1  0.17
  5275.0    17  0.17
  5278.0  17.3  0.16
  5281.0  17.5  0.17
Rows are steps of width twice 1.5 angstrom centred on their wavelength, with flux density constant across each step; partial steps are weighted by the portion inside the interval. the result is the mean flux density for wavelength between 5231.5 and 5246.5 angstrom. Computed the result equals 17.6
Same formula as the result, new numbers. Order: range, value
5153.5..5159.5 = 17.9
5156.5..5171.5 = 17.9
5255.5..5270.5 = 17.4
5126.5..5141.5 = 18.1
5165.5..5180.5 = 16.8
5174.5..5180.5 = 16.5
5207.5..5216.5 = 17.4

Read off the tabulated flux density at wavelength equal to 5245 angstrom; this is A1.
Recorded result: 17.9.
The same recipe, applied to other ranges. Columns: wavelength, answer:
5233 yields 17.3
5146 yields 17.7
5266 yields 17.1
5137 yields 18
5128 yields 18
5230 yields 16.6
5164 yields 18.4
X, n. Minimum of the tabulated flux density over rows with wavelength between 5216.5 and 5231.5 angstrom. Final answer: 16.6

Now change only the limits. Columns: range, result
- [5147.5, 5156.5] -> 18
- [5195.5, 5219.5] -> 16.9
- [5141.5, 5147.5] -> 17.6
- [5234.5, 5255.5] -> 17.4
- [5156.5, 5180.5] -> 15.2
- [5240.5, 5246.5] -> 17.8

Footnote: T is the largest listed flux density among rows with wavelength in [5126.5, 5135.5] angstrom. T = 18.2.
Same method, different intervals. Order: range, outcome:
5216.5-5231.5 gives 17.9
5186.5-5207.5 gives 18.1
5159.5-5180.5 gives 18.5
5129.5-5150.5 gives 18.3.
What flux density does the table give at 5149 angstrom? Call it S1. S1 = 18.3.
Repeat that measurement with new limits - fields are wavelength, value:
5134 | 18.2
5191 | 17.6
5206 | 17.9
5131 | 18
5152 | 18.2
